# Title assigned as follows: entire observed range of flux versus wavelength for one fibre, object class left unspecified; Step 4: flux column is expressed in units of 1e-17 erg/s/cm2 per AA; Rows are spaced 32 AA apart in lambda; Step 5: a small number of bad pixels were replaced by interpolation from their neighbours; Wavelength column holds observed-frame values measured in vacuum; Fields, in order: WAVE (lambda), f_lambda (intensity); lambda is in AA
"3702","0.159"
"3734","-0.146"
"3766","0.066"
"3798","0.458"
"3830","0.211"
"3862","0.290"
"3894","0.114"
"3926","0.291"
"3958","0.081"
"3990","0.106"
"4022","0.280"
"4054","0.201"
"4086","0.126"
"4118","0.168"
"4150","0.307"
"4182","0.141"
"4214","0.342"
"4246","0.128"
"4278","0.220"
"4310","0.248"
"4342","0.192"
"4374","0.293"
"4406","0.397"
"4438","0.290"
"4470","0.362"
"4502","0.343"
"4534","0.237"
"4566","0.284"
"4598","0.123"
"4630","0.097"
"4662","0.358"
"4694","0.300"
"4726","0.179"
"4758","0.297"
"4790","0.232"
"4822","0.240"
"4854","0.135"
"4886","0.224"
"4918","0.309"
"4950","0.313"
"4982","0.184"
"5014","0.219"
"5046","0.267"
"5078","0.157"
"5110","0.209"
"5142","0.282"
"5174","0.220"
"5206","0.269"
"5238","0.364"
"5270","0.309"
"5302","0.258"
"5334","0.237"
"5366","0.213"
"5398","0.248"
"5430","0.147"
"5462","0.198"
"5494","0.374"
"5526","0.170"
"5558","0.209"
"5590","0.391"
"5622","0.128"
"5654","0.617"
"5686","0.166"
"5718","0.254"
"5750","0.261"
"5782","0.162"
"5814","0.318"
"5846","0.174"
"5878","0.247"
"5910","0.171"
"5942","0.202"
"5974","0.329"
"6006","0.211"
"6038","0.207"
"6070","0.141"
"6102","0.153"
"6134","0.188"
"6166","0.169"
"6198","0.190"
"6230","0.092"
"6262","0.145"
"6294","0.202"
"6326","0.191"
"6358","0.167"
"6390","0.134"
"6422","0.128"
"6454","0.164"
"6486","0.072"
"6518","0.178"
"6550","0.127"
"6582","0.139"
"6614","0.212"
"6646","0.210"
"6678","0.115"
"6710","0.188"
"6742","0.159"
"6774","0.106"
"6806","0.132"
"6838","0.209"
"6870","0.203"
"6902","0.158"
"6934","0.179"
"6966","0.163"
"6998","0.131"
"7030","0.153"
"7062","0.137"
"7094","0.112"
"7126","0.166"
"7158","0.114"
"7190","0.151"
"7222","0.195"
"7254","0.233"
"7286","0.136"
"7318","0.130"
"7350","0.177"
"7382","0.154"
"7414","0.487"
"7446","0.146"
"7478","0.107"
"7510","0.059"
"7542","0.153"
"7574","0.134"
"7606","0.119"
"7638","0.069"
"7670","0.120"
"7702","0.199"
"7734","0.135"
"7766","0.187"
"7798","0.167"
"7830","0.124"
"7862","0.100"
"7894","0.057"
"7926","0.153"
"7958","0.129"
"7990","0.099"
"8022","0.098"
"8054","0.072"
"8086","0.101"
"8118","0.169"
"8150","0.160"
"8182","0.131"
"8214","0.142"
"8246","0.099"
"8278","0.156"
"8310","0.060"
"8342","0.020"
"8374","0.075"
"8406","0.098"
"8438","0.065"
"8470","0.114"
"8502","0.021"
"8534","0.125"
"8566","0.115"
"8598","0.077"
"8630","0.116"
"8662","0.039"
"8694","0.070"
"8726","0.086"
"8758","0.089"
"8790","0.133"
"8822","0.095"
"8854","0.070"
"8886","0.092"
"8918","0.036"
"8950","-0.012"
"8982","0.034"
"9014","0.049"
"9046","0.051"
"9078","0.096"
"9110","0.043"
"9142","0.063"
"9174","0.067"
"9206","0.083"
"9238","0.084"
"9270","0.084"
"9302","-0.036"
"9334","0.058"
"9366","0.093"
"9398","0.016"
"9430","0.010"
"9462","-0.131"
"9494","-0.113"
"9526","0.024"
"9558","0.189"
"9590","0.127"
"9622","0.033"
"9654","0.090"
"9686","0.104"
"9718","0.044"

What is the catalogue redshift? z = 0.128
